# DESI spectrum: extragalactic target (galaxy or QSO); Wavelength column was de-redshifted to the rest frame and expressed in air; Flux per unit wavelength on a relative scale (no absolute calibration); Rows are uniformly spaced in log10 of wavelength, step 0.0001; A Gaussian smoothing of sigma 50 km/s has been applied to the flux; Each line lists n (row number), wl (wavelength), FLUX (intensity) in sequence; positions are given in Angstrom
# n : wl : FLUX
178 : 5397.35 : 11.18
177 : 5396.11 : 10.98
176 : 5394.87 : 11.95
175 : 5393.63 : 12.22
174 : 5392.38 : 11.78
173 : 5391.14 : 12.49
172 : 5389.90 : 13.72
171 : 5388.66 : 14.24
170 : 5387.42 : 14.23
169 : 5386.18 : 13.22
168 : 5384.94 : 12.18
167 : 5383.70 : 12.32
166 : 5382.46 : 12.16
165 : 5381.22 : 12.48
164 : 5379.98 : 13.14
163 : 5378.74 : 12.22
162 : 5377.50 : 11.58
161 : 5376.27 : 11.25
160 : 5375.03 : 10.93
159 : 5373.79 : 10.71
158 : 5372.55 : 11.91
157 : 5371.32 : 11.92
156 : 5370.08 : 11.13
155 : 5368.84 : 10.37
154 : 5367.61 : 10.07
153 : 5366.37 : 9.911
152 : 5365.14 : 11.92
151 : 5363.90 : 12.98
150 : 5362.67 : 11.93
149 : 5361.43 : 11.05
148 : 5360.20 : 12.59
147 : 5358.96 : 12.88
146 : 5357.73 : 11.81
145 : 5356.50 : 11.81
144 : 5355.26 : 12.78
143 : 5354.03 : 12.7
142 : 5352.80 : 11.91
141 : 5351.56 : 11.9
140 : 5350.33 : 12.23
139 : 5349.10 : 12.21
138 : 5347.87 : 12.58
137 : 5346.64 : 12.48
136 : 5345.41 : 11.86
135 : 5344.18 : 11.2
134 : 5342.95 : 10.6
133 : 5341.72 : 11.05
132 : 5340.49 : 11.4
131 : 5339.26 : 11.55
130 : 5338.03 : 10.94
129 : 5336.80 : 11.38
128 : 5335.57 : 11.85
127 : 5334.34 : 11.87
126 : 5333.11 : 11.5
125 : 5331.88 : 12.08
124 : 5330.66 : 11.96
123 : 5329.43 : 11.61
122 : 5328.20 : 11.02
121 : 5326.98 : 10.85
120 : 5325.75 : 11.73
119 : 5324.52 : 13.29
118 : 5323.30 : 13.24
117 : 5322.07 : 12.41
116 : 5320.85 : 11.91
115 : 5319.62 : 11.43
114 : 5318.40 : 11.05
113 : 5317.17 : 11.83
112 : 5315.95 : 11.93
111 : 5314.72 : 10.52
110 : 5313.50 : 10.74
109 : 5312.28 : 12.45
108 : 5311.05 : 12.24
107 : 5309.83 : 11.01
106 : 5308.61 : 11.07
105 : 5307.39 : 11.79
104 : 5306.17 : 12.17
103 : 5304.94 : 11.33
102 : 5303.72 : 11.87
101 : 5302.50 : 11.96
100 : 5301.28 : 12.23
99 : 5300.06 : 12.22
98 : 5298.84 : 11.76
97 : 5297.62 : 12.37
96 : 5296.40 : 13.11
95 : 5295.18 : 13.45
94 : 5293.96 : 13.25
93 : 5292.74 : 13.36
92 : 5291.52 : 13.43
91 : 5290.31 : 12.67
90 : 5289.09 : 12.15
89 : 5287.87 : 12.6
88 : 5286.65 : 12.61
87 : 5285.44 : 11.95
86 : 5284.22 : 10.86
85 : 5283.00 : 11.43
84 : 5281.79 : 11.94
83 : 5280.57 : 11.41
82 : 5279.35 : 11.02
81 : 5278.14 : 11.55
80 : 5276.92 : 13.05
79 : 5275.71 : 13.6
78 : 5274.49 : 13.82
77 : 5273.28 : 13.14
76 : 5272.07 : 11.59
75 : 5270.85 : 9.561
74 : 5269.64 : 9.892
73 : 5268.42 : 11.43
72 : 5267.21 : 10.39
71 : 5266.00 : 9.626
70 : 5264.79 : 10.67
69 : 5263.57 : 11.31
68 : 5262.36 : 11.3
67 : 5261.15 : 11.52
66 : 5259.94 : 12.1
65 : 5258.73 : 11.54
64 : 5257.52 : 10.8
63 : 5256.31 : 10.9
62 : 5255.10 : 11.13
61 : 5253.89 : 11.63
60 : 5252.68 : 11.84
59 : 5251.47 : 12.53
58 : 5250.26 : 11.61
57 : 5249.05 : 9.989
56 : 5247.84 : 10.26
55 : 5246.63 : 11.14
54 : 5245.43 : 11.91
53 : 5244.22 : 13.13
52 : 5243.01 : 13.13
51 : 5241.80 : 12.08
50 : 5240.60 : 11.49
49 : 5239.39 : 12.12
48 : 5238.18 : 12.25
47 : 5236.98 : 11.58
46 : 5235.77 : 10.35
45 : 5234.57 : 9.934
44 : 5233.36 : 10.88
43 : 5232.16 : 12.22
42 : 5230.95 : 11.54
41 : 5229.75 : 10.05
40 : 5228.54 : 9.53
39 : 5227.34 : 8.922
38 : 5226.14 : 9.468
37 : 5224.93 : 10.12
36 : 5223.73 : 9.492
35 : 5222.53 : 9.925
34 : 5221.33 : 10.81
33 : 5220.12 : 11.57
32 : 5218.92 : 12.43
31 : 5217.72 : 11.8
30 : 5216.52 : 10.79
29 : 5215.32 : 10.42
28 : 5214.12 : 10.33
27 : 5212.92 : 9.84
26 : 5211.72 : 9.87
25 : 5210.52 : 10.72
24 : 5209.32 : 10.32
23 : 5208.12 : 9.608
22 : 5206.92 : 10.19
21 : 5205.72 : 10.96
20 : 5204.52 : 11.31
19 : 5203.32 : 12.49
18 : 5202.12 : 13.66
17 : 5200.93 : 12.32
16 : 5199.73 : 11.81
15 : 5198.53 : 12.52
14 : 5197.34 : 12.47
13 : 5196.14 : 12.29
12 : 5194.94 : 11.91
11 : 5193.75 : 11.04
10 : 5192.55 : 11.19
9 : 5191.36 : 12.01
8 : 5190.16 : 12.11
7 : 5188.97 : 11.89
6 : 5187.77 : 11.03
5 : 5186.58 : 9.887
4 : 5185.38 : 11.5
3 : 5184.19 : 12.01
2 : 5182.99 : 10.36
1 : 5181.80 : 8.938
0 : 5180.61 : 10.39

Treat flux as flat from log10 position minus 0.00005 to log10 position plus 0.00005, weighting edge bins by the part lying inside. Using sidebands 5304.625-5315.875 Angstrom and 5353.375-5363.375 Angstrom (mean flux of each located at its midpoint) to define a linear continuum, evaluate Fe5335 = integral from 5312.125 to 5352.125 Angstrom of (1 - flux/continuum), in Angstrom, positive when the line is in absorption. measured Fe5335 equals 0.4 Angstrom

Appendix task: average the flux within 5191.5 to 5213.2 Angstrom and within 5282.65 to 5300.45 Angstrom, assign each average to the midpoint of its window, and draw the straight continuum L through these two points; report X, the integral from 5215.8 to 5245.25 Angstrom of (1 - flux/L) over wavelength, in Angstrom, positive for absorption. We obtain 1.68 Angstrom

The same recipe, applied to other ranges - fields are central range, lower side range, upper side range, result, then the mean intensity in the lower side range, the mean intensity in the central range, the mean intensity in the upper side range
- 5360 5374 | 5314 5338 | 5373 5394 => 1.0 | 11.7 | 11.4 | 12.4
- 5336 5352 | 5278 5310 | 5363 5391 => 0.6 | 12.1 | 11.6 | 12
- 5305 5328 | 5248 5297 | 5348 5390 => 0.3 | 11.8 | 11.7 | 12.1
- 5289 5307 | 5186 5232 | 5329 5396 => -1.5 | 11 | 12.5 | 11.9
